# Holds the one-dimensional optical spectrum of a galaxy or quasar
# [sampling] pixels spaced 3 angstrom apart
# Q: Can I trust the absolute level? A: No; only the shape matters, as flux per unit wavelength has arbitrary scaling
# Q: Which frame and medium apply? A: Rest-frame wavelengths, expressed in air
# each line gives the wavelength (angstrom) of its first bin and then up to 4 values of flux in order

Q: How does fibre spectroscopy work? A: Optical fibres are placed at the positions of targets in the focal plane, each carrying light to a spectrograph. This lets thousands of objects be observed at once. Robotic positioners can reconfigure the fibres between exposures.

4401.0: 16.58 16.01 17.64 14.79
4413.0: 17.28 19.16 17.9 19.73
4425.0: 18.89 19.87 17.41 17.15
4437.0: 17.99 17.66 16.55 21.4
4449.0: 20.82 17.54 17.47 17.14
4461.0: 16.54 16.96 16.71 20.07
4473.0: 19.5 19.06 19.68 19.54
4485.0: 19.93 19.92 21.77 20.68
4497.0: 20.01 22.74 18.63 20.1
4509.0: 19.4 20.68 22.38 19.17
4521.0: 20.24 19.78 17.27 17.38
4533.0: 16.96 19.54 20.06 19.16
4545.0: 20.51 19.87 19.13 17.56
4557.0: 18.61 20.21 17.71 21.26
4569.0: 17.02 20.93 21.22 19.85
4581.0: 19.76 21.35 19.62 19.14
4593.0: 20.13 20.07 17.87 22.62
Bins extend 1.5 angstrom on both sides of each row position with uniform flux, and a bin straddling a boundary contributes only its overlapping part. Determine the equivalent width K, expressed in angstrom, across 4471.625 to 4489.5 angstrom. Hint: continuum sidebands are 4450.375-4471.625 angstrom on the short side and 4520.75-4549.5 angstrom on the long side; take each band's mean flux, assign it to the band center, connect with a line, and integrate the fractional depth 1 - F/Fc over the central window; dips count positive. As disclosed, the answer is -1.7 angstrom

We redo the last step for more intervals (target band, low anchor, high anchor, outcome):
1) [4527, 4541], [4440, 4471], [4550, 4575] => 0.38 angstrom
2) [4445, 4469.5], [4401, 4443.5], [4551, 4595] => 0.07 angstrom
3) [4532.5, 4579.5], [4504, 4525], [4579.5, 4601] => 1.35 angstrom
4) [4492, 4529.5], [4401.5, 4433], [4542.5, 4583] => -2.24 angstrom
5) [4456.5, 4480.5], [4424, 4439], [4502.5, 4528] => 0.93 angstrom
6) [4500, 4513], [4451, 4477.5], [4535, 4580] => -0.97 angstrom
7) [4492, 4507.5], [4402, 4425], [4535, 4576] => -1.45 angstrom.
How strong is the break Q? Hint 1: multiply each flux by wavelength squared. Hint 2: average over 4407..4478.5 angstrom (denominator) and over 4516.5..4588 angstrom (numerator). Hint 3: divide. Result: 1.1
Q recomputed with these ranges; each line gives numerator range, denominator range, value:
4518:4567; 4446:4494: 1.04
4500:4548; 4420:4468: 1.12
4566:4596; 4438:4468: 1.18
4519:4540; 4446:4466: 1.08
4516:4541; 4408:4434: 1.10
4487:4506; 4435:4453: 1.13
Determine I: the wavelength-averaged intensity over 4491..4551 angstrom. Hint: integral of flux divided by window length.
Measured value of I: 19.8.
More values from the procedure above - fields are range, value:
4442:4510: 19.2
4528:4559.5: 18.9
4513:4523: 20.6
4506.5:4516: 20.7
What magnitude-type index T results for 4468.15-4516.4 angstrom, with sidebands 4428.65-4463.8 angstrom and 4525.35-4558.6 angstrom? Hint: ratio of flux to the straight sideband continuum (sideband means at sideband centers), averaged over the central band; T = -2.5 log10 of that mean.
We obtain -0.11 mag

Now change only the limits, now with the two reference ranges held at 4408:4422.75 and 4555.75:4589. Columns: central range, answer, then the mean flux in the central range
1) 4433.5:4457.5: -0.01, 18.3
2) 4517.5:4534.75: 0.04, 18.4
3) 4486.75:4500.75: -0.12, 21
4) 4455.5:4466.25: 0.08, 16.9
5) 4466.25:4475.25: -0.03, 19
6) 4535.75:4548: -0.03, 19.9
